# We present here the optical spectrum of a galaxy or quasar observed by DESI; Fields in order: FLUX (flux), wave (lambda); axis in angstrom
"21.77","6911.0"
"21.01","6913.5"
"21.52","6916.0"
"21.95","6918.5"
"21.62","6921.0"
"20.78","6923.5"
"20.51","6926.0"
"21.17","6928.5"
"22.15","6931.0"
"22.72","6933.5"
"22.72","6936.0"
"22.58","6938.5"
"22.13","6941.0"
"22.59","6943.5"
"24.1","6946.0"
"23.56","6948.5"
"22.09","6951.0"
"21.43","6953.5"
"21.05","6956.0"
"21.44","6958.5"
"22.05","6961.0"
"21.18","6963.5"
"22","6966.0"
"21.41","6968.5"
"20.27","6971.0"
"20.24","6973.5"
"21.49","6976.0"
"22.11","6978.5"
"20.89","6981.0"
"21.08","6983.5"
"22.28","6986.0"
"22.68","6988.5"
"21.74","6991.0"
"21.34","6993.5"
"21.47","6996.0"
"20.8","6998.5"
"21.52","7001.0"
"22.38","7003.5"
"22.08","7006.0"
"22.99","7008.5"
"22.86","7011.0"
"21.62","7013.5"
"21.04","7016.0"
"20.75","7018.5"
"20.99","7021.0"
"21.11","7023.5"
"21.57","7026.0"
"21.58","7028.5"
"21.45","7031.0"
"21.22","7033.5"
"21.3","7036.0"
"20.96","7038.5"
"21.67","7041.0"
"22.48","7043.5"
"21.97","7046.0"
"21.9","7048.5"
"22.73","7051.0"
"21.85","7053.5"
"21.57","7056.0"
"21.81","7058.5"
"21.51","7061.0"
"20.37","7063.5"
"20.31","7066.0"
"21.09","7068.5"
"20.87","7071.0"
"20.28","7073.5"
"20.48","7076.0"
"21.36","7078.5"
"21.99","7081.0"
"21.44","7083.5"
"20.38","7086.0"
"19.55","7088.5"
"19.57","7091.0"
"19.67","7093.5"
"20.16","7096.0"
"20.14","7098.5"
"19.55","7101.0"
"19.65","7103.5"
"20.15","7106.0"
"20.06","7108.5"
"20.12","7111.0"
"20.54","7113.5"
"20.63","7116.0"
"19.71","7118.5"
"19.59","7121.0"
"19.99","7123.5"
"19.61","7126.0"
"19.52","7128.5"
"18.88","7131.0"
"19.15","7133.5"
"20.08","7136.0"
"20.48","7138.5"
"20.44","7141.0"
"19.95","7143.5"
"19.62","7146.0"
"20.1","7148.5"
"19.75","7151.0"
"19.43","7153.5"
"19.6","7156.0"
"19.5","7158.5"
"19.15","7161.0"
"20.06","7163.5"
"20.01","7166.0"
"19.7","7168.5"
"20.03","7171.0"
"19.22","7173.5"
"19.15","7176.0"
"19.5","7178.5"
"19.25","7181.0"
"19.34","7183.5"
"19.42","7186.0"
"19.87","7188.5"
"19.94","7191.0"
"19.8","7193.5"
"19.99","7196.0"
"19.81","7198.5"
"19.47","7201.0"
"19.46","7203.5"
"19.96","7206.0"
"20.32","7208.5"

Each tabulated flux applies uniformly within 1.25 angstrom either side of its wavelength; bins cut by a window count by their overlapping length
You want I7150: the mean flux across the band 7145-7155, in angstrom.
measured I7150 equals 19.7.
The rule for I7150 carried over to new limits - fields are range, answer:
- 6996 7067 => 21.6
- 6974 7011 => 21.8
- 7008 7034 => 21.5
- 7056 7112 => 20.5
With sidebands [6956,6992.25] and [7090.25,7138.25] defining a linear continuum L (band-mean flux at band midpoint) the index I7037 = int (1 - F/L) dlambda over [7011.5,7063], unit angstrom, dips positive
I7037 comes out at -2.0 angstrom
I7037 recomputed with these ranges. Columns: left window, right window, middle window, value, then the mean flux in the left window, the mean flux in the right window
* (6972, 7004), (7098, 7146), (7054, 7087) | -0.9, 21.5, 19.9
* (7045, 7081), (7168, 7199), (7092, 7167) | 1.9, 21.3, 19.6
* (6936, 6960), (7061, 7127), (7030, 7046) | -0.4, 22.3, 20.3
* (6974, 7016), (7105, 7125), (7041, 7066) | -0.9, 21.8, 20.1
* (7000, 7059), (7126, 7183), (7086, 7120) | 0.9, 21.7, 19.7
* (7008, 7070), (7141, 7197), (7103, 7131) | 0.7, 21.5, 19.7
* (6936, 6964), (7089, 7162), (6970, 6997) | 0.4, 22.3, 19.8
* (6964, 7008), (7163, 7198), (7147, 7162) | 0.2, 21.5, 19.7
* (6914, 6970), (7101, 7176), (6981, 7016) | -0.9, 21.9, 19.8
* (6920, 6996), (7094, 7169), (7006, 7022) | -0.4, 21.8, 19.8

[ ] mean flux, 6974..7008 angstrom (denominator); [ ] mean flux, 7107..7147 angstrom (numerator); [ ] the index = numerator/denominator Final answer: 0.9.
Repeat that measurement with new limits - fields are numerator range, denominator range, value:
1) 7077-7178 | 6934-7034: 0.92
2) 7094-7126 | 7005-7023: 0.92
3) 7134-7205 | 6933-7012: 0.90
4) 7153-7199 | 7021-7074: 0.92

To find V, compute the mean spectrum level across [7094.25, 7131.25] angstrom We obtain 19.9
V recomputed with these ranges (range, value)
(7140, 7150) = 20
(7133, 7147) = 20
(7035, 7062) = 21.8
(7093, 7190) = 19.8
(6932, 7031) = 21.8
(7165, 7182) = 19.5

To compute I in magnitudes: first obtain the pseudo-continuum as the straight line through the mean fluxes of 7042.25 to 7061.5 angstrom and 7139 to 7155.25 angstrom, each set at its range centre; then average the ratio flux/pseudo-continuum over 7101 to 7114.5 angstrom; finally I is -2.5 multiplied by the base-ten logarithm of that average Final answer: 0.04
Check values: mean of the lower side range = 22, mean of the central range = 20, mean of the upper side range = 19.9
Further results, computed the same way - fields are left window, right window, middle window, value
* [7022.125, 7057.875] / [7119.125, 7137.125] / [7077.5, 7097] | 0.001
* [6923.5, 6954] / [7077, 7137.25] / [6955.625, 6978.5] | 0.031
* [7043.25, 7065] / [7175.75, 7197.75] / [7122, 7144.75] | 0.037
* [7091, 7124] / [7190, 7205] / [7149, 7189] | 0.014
